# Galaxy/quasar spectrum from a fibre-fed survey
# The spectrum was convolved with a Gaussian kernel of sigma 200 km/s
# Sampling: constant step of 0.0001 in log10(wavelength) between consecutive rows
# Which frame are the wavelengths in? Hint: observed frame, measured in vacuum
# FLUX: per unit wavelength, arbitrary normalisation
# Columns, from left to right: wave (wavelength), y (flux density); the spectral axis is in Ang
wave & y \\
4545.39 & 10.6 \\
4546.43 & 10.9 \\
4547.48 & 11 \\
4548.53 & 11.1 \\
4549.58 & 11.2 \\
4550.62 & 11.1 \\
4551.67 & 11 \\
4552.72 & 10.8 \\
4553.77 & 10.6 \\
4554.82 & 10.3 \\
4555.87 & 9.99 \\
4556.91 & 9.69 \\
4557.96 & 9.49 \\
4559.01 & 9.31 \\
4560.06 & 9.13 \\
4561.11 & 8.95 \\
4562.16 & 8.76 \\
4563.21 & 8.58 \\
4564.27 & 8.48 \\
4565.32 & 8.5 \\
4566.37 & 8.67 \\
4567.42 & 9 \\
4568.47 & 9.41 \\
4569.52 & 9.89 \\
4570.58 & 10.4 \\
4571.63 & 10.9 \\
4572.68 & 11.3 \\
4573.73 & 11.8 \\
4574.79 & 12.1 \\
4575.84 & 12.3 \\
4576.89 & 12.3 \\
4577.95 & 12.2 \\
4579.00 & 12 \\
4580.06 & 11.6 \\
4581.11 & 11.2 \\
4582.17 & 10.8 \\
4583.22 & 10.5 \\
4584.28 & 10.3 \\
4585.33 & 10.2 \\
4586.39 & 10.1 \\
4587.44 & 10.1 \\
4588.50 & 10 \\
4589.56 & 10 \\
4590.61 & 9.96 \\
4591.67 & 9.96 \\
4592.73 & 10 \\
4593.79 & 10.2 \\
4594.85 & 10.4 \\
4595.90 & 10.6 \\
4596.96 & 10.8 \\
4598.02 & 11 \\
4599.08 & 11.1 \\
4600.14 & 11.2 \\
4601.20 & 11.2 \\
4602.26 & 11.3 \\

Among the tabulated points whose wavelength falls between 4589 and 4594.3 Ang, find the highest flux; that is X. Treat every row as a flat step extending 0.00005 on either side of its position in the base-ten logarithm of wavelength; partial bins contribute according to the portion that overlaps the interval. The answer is 10.2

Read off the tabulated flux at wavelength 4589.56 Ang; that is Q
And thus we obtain 10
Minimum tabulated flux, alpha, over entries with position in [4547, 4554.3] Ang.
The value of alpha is 10.6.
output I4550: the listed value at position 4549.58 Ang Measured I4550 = 11.2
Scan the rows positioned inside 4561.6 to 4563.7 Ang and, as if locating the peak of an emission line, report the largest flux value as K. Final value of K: 8.76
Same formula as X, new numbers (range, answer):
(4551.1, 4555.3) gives 11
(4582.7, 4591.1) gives 10.5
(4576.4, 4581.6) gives 12.3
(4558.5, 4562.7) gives 9.31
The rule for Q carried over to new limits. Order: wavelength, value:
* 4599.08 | 11.1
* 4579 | 12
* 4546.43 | 10.9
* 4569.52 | 9.89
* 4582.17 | 10.8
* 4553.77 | 10.6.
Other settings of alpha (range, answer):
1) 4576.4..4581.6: 11.2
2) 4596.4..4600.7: 10.8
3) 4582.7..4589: 10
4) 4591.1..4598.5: 9.96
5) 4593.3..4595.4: 10.2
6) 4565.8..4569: 8.67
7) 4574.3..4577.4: 12.1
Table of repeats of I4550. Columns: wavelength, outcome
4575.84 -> 12.3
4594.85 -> 10.4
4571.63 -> 10.9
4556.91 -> 9.69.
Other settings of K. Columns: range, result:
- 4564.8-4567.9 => 9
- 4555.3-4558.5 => 9.99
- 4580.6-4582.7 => 11.2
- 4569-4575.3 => 12.1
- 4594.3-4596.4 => 10.6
